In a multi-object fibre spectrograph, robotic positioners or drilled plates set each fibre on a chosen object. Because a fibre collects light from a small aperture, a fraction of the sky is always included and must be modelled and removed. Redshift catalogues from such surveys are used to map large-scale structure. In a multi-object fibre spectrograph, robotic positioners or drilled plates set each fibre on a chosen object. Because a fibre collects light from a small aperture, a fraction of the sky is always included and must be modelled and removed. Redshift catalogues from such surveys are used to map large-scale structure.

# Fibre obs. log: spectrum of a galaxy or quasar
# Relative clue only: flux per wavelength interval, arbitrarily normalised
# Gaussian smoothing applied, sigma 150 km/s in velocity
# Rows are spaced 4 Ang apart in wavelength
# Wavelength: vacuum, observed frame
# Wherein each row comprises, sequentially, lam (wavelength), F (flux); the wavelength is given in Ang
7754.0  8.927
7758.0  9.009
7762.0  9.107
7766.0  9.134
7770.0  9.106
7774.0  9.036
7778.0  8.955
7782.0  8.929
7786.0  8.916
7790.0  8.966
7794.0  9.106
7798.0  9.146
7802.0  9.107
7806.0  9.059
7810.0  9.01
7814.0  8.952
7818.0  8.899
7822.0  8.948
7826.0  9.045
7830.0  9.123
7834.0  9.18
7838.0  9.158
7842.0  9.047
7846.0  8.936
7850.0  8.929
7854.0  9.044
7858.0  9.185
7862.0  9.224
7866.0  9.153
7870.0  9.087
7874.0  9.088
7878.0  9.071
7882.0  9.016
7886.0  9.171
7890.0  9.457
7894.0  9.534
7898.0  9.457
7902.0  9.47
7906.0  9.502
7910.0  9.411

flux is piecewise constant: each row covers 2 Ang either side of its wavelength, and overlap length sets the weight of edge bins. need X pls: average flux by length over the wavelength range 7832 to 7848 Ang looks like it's 9.08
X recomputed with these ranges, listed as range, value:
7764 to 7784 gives 9.03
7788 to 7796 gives 9.04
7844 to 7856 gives 8.97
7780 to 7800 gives 9.01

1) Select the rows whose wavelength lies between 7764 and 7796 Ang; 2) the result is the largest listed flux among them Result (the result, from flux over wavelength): 9.134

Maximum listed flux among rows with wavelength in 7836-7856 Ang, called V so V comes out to 9.158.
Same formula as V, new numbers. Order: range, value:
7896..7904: 9.47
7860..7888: 9.224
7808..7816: 9.01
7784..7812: 9.146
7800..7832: 9.123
